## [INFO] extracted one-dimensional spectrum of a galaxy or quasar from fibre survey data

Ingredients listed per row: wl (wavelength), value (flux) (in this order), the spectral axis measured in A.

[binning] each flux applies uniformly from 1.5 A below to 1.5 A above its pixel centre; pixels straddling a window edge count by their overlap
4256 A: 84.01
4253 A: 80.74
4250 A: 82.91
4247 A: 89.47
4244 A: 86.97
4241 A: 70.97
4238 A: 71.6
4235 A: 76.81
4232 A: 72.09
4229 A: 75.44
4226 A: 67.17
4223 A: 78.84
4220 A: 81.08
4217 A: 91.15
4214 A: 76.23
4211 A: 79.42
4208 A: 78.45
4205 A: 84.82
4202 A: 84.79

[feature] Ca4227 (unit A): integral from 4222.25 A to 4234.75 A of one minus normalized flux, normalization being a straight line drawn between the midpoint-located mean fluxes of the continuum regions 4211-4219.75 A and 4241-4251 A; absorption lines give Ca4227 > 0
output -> 1.5 A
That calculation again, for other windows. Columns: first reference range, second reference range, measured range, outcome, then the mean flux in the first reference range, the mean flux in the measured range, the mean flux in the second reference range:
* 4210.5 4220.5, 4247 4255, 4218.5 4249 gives 2.1 A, 82.3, 77.1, 83.4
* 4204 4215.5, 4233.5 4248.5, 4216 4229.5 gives 0.1 A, 79.5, 78.5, 79.2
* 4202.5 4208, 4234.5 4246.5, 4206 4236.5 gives 1.1 A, 83.1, 77.8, 77.6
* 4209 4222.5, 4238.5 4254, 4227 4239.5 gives 1.2 A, 81.6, 73.7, 81.6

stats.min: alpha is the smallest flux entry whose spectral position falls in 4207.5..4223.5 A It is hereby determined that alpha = 76.23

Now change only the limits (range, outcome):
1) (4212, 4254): 67.17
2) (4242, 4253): 80.74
